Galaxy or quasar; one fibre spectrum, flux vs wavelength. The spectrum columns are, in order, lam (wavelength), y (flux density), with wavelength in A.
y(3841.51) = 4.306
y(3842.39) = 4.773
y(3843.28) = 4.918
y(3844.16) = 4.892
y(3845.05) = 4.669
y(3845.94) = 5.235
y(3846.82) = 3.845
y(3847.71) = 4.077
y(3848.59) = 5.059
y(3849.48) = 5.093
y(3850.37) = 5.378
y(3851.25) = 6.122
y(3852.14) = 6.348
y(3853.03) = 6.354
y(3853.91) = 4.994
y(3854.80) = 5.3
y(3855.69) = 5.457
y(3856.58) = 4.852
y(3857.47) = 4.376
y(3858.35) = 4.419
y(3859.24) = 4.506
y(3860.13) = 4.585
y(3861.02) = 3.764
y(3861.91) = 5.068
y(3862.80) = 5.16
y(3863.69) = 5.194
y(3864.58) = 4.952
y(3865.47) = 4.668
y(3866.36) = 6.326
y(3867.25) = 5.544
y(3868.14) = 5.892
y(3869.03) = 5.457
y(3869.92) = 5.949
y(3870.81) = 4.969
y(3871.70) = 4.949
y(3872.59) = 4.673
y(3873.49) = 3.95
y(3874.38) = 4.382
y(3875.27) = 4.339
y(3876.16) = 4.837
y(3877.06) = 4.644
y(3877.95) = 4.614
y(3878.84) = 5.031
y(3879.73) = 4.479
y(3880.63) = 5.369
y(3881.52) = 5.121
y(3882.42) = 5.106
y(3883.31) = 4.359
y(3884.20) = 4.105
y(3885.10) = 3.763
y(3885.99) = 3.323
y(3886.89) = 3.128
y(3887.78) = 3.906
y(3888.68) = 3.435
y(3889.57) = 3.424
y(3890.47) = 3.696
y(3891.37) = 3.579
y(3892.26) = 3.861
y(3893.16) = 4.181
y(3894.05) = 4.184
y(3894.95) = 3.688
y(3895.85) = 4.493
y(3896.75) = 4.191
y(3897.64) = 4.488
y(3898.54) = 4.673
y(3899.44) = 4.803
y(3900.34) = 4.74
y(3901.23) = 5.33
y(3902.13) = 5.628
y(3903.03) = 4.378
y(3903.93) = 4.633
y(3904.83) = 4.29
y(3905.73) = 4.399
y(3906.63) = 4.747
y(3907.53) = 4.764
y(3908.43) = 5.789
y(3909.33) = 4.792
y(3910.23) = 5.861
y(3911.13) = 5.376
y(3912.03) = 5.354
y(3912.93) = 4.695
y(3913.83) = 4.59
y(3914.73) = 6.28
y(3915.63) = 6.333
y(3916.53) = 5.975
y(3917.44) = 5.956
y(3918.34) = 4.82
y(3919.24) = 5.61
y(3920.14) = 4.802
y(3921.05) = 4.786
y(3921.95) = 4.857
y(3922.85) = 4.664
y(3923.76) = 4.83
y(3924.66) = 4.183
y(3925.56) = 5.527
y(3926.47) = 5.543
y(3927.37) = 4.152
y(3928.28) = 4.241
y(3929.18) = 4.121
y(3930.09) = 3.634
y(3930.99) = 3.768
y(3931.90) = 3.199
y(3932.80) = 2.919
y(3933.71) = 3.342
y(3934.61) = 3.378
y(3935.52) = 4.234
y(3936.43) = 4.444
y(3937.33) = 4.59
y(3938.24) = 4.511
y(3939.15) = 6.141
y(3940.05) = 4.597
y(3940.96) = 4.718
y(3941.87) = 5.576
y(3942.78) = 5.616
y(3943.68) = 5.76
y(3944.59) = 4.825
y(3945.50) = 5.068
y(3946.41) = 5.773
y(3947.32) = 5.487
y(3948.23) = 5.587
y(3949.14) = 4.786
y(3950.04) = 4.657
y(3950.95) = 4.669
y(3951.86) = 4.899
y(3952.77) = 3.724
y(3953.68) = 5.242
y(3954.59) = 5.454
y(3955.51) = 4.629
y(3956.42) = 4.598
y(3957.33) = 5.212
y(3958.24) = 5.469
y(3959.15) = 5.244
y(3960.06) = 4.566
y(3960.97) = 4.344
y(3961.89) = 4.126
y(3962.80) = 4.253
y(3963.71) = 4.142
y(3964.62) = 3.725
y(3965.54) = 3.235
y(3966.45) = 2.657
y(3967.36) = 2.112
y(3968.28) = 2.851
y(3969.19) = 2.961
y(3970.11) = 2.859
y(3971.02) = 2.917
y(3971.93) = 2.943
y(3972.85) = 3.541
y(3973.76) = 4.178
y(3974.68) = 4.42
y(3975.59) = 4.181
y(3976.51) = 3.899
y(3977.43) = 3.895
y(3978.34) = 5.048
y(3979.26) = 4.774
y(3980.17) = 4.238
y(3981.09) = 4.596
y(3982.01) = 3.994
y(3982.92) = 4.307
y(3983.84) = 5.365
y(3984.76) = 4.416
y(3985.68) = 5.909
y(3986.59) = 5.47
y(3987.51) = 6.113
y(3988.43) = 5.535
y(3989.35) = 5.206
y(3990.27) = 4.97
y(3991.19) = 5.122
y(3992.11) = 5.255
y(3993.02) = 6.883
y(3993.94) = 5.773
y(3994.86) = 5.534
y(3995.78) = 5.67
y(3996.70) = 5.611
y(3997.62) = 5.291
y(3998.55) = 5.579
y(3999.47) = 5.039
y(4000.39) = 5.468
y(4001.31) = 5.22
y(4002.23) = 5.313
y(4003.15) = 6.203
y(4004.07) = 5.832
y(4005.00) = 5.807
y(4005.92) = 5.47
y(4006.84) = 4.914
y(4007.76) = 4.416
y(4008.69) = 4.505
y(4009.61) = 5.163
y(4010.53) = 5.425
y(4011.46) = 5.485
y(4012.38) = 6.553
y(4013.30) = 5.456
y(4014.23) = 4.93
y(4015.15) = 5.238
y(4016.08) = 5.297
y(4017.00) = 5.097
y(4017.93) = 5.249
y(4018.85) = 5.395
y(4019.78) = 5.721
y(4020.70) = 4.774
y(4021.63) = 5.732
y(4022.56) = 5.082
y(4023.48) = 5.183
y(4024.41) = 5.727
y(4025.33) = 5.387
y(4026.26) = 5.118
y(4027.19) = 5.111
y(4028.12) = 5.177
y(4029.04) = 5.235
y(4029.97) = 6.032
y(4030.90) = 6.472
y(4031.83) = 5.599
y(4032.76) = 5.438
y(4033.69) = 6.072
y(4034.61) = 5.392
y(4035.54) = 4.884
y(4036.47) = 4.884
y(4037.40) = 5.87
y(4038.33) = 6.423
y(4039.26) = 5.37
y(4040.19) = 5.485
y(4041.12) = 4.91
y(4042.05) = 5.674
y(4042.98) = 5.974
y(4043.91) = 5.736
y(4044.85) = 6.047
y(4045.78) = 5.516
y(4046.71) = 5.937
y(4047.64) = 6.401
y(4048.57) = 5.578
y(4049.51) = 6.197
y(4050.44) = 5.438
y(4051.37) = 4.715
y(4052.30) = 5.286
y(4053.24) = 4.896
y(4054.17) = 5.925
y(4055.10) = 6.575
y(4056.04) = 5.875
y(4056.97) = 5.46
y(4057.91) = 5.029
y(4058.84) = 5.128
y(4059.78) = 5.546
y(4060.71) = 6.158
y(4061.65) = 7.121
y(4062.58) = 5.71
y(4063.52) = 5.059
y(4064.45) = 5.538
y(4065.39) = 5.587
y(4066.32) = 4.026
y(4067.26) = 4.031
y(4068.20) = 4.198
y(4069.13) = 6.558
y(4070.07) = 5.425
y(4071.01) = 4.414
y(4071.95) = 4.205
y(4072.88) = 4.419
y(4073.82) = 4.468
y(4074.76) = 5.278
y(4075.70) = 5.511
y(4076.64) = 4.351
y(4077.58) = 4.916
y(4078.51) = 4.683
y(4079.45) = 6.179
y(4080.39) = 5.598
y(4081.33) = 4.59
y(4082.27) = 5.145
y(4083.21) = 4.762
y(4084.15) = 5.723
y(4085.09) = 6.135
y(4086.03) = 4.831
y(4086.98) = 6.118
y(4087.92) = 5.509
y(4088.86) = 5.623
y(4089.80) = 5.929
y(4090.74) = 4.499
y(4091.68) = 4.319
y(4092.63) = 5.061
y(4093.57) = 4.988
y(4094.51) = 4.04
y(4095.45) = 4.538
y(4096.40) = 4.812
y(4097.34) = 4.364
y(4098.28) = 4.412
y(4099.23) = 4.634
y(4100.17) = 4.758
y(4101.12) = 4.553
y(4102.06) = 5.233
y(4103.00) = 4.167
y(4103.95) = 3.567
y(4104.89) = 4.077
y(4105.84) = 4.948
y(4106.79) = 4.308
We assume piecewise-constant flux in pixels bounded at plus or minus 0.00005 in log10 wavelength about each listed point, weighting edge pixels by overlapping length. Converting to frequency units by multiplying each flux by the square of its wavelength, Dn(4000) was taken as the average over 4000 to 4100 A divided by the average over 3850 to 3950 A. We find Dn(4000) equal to 1.2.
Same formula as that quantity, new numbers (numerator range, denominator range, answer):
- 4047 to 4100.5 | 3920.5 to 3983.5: 1.26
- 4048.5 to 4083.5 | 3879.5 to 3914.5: 1.27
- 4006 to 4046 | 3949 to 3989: 1.29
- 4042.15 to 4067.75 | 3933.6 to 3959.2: 1.20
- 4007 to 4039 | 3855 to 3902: 1.27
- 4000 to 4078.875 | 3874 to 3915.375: 1.27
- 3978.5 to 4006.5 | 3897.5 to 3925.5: 1.10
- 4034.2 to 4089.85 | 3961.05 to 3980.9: 1.53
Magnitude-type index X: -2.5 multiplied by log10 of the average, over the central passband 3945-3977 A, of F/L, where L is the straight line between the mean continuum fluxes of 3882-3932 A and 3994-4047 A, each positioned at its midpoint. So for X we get 0.18 mag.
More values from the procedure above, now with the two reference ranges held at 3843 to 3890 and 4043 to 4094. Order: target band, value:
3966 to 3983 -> 0.35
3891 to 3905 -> 0.10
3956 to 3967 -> 0.18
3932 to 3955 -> 0.05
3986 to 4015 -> -0.06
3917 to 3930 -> 0.03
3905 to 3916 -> -0.06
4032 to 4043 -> -0.05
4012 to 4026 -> -0.04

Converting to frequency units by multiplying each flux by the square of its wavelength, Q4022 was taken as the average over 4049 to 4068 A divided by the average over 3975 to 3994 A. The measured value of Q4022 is 1.13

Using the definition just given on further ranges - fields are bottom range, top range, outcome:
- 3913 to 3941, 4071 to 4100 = 1.15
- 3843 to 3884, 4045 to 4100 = 1.17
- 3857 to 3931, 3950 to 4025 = 1.08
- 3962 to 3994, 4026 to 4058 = 1.34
